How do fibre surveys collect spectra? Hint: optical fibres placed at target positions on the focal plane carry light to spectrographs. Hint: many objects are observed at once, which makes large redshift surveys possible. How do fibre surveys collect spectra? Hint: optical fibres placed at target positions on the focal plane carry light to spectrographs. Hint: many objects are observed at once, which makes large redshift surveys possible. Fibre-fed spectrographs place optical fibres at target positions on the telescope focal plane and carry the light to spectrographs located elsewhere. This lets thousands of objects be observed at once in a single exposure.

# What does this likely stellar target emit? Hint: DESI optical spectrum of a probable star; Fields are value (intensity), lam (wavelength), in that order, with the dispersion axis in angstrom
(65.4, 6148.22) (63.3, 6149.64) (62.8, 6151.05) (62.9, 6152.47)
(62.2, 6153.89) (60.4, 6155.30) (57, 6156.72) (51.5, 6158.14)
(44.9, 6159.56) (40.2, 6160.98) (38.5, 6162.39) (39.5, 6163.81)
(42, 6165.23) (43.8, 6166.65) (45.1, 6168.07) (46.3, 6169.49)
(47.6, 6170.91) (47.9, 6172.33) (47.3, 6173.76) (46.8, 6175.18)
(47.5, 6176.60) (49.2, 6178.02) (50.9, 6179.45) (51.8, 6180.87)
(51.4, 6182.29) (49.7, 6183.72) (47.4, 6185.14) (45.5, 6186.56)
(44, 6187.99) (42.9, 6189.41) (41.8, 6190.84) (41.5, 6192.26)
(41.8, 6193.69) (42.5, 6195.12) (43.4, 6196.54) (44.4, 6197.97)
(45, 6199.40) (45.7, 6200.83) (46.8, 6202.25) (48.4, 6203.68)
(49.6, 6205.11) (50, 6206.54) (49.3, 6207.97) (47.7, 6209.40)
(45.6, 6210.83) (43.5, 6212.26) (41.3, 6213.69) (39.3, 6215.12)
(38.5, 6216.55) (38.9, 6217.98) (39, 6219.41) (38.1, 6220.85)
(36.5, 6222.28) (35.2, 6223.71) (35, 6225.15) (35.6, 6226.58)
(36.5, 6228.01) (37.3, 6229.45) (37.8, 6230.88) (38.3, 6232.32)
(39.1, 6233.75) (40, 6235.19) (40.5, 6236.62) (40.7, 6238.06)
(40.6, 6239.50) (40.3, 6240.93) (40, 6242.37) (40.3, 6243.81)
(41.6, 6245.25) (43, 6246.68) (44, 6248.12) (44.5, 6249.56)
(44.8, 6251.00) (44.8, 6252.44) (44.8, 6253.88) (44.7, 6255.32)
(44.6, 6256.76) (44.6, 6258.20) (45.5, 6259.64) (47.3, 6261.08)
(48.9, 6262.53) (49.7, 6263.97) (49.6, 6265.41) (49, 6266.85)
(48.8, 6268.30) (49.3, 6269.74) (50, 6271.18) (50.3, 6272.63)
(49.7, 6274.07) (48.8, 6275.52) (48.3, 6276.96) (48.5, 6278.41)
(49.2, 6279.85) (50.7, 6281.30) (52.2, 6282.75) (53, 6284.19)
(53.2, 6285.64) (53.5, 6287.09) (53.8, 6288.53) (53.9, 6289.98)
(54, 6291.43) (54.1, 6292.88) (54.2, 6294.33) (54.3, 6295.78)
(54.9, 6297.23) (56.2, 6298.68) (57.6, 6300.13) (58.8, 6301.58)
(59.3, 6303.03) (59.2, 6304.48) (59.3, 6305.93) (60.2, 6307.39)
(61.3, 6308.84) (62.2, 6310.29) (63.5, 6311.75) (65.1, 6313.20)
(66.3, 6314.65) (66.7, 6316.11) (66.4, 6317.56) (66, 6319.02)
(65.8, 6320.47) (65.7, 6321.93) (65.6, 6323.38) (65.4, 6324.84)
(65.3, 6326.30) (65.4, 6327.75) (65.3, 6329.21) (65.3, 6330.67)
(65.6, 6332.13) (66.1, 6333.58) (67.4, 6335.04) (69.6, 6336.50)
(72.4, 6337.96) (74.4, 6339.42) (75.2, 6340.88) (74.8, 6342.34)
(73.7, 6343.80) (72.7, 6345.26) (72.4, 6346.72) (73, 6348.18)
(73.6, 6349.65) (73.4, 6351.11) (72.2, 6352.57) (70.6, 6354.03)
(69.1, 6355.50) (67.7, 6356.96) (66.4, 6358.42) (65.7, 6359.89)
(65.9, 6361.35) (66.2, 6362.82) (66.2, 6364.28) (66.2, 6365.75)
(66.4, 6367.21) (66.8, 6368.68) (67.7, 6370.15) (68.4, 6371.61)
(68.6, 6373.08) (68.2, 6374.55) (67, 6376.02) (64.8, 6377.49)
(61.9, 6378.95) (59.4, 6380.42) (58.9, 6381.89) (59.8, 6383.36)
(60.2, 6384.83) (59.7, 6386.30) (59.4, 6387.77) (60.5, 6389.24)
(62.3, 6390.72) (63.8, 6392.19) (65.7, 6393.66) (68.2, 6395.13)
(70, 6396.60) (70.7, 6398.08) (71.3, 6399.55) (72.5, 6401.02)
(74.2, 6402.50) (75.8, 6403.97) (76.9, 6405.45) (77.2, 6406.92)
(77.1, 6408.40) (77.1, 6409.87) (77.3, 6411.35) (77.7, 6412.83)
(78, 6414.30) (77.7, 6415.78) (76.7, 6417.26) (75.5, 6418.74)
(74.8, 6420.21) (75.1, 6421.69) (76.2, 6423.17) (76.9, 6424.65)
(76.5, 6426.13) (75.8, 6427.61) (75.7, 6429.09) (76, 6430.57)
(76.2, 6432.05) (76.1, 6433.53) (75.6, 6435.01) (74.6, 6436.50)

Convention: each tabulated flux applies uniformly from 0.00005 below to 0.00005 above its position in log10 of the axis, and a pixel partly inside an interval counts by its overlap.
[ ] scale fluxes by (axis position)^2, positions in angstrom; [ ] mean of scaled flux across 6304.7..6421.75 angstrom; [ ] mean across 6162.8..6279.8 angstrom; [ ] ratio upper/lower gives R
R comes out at 1.61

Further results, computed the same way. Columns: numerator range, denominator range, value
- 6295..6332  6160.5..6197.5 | 1.44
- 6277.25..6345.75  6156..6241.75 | 1.47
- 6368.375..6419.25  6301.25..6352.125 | 1.05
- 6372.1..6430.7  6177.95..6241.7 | 1.75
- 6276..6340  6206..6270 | 1.45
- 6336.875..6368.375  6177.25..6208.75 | 1.59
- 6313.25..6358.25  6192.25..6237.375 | 1.72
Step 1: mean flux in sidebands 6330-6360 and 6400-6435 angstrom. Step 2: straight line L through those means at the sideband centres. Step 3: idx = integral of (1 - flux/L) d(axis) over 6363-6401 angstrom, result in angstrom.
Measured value 4.4 angstrom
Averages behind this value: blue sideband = 70.7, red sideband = 76.2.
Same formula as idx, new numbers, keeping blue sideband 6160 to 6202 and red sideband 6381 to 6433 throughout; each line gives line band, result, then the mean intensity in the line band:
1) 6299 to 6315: -0.25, 60.9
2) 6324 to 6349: -2.45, 69.6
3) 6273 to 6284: 1.33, 49.8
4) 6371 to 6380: 0.23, 66.2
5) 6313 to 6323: -0.78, 66.1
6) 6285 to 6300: 1.01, 54.4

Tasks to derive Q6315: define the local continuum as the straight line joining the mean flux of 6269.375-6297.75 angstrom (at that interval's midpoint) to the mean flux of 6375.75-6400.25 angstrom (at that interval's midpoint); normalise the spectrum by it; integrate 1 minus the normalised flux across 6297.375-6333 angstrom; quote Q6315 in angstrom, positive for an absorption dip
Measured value -4.9 angstrom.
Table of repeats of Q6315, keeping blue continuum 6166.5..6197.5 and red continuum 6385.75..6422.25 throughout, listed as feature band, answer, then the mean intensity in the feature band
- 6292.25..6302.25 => 0.6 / 55.7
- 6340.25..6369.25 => -1.7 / 69.9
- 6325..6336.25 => -0.4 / 65.9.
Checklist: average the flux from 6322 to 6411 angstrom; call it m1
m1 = 68.2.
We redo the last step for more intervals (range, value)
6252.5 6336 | 56.2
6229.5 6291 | 46.2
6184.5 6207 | 45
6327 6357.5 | 70.5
